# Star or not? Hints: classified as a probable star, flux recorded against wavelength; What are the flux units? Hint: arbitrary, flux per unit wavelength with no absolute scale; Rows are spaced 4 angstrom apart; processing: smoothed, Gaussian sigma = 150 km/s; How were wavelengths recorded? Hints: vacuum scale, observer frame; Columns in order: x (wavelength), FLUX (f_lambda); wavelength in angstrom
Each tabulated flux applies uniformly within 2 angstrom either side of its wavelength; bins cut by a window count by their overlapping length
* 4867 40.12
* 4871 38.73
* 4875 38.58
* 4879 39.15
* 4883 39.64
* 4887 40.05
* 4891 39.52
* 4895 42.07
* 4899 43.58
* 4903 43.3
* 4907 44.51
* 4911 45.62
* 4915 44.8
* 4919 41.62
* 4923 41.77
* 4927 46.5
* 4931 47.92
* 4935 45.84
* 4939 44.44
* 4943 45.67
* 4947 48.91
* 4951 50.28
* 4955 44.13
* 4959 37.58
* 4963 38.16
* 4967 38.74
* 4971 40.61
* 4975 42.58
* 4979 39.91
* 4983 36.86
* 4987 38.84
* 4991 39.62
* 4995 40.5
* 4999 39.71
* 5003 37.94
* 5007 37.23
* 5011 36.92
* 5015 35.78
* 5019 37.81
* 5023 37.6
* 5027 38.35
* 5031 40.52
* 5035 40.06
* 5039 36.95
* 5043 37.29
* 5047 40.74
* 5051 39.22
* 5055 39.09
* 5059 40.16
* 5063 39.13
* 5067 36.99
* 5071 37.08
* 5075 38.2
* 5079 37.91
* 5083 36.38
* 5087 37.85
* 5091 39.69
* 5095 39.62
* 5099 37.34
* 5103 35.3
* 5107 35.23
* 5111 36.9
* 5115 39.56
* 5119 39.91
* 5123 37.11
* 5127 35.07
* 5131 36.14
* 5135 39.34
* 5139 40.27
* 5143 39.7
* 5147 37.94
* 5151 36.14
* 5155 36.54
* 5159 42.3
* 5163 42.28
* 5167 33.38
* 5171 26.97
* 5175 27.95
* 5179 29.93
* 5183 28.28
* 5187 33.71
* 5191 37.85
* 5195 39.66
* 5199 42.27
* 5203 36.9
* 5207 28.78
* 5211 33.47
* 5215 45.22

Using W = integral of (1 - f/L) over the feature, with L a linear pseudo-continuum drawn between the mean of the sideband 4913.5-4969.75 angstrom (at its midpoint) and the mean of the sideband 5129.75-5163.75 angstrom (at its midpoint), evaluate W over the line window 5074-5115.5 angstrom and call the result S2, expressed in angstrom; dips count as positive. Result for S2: 2.7 angstrom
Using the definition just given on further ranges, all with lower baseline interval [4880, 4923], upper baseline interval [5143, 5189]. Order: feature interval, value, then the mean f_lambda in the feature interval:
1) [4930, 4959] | -3.5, 46.1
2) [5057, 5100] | -1.4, 38.2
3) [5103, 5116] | -0.2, 36.8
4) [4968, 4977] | -0.2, 41.3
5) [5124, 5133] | -0.1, 35.8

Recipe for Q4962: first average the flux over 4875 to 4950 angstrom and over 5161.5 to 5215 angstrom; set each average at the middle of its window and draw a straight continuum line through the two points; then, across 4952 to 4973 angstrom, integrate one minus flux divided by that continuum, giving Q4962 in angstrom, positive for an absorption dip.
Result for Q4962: 0.8 angstrom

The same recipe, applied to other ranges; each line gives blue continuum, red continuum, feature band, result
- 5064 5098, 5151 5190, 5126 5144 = -1.4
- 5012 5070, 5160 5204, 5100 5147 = -1.9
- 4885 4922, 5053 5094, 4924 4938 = -1.4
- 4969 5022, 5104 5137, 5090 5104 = -0.2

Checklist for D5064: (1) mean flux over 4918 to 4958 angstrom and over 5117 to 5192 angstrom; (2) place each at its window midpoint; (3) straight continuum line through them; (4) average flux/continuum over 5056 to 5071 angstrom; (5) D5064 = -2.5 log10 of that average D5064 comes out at 0.04 mag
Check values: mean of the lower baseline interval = 45.6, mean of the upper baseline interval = 35.8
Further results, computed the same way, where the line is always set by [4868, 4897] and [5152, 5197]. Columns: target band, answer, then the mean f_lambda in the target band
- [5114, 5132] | -0.06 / 37.5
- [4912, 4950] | -0.17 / 45.4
